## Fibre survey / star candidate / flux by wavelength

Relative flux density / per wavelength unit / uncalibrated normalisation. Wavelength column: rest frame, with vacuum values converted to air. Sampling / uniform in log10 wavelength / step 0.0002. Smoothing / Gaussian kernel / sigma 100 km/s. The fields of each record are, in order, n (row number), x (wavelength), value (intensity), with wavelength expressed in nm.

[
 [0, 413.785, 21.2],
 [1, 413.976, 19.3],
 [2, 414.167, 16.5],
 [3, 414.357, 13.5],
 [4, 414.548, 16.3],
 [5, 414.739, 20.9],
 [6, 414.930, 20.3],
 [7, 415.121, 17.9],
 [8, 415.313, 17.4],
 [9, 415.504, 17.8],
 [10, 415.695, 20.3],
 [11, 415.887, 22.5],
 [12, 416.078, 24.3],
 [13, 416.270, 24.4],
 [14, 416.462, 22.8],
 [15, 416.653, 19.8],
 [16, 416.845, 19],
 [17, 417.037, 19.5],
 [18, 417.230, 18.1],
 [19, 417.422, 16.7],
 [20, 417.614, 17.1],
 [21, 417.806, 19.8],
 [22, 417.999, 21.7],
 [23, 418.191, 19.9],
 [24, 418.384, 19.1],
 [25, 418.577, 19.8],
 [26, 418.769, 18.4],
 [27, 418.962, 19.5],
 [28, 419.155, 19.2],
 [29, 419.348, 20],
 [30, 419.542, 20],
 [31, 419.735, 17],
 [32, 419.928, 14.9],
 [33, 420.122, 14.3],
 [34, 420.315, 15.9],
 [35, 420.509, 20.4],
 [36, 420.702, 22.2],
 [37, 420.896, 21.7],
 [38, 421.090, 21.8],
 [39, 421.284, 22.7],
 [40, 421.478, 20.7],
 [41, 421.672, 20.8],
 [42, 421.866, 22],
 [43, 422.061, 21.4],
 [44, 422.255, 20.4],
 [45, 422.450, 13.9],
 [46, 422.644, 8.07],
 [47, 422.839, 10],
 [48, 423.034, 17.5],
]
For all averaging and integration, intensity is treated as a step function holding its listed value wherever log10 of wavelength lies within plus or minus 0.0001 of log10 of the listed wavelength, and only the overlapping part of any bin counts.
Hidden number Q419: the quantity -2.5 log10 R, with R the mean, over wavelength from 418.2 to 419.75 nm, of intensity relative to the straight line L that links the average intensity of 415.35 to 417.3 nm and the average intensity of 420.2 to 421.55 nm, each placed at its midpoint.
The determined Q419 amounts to 0.08 mag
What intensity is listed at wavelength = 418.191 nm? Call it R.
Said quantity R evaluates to 19.9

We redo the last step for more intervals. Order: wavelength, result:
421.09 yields 21.8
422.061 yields 21.4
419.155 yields 19.2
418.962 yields 19.5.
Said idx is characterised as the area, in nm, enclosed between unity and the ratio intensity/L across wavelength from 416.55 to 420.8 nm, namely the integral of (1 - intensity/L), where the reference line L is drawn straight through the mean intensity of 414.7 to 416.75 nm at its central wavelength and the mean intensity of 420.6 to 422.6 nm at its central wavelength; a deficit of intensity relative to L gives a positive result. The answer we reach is 0.38 nm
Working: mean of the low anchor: 20.8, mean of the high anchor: 20.4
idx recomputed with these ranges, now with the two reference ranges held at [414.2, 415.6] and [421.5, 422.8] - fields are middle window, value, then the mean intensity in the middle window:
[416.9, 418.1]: -0.080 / 18.8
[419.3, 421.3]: -0.160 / 19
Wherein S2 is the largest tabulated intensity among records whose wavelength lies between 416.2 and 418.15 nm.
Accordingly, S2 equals 24.4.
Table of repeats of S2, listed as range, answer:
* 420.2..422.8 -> 22.7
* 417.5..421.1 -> 22.2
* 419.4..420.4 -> 20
